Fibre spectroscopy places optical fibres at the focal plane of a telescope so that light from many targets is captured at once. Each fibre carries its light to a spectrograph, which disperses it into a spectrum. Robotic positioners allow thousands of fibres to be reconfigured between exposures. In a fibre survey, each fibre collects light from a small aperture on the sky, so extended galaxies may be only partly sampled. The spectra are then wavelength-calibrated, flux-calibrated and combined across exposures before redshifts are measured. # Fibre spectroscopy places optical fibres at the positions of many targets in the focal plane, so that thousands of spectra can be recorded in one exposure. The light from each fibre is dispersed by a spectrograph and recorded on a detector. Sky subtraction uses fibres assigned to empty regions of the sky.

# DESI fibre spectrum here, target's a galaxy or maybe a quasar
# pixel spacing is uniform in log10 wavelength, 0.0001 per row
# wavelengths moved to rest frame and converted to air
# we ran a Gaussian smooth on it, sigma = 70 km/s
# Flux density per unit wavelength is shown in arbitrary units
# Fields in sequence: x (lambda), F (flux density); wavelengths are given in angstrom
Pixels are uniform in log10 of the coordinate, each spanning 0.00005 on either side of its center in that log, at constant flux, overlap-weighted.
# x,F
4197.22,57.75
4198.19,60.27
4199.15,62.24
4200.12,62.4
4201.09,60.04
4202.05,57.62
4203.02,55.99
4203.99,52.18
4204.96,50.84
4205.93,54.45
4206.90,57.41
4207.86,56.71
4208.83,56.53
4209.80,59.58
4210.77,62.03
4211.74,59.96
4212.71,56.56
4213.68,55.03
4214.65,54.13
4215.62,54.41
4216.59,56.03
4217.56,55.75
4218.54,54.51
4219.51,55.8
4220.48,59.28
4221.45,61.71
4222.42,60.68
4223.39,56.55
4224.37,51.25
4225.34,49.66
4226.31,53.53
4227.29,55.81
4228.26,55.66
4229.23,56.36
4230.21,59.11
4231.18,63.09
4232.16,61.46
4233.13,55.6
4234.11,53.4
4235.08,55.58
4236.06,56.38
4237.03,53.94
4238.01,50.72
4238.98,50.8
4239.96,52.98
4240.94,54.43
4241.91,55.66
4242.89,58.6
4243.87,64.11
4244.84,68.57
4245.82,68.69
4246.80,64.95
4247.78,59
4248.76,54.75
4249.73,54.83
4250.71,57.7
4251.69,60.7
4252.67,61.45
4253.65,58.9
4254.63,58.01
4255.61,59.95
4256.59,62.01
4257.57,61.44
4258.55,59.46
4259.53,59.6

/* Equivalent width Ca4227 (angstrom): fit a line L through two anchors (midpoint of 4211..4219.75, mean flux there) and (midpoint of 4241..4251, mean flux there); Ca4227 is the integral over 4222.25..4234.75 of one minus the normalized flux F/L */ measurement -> 0.4 angstrom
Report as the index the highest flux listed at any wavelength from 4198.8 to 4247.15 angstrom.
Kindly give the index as 68.69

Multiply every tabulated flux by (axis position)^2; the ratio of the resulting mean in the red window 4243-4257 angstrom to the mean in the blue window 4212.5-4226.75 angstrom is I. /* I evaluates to 1.11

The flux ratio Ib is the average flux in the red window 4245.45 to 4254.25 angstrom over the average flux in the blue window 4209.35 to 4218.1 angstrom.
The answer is 1.1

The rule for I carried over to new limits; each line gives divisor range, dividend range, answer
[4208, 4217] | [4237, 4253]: 1.04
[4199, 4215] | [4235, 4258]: 1.04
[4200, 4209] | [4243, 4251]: 1.12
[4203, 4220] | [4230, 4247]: 1.05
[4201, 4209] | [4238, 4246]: 1.07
